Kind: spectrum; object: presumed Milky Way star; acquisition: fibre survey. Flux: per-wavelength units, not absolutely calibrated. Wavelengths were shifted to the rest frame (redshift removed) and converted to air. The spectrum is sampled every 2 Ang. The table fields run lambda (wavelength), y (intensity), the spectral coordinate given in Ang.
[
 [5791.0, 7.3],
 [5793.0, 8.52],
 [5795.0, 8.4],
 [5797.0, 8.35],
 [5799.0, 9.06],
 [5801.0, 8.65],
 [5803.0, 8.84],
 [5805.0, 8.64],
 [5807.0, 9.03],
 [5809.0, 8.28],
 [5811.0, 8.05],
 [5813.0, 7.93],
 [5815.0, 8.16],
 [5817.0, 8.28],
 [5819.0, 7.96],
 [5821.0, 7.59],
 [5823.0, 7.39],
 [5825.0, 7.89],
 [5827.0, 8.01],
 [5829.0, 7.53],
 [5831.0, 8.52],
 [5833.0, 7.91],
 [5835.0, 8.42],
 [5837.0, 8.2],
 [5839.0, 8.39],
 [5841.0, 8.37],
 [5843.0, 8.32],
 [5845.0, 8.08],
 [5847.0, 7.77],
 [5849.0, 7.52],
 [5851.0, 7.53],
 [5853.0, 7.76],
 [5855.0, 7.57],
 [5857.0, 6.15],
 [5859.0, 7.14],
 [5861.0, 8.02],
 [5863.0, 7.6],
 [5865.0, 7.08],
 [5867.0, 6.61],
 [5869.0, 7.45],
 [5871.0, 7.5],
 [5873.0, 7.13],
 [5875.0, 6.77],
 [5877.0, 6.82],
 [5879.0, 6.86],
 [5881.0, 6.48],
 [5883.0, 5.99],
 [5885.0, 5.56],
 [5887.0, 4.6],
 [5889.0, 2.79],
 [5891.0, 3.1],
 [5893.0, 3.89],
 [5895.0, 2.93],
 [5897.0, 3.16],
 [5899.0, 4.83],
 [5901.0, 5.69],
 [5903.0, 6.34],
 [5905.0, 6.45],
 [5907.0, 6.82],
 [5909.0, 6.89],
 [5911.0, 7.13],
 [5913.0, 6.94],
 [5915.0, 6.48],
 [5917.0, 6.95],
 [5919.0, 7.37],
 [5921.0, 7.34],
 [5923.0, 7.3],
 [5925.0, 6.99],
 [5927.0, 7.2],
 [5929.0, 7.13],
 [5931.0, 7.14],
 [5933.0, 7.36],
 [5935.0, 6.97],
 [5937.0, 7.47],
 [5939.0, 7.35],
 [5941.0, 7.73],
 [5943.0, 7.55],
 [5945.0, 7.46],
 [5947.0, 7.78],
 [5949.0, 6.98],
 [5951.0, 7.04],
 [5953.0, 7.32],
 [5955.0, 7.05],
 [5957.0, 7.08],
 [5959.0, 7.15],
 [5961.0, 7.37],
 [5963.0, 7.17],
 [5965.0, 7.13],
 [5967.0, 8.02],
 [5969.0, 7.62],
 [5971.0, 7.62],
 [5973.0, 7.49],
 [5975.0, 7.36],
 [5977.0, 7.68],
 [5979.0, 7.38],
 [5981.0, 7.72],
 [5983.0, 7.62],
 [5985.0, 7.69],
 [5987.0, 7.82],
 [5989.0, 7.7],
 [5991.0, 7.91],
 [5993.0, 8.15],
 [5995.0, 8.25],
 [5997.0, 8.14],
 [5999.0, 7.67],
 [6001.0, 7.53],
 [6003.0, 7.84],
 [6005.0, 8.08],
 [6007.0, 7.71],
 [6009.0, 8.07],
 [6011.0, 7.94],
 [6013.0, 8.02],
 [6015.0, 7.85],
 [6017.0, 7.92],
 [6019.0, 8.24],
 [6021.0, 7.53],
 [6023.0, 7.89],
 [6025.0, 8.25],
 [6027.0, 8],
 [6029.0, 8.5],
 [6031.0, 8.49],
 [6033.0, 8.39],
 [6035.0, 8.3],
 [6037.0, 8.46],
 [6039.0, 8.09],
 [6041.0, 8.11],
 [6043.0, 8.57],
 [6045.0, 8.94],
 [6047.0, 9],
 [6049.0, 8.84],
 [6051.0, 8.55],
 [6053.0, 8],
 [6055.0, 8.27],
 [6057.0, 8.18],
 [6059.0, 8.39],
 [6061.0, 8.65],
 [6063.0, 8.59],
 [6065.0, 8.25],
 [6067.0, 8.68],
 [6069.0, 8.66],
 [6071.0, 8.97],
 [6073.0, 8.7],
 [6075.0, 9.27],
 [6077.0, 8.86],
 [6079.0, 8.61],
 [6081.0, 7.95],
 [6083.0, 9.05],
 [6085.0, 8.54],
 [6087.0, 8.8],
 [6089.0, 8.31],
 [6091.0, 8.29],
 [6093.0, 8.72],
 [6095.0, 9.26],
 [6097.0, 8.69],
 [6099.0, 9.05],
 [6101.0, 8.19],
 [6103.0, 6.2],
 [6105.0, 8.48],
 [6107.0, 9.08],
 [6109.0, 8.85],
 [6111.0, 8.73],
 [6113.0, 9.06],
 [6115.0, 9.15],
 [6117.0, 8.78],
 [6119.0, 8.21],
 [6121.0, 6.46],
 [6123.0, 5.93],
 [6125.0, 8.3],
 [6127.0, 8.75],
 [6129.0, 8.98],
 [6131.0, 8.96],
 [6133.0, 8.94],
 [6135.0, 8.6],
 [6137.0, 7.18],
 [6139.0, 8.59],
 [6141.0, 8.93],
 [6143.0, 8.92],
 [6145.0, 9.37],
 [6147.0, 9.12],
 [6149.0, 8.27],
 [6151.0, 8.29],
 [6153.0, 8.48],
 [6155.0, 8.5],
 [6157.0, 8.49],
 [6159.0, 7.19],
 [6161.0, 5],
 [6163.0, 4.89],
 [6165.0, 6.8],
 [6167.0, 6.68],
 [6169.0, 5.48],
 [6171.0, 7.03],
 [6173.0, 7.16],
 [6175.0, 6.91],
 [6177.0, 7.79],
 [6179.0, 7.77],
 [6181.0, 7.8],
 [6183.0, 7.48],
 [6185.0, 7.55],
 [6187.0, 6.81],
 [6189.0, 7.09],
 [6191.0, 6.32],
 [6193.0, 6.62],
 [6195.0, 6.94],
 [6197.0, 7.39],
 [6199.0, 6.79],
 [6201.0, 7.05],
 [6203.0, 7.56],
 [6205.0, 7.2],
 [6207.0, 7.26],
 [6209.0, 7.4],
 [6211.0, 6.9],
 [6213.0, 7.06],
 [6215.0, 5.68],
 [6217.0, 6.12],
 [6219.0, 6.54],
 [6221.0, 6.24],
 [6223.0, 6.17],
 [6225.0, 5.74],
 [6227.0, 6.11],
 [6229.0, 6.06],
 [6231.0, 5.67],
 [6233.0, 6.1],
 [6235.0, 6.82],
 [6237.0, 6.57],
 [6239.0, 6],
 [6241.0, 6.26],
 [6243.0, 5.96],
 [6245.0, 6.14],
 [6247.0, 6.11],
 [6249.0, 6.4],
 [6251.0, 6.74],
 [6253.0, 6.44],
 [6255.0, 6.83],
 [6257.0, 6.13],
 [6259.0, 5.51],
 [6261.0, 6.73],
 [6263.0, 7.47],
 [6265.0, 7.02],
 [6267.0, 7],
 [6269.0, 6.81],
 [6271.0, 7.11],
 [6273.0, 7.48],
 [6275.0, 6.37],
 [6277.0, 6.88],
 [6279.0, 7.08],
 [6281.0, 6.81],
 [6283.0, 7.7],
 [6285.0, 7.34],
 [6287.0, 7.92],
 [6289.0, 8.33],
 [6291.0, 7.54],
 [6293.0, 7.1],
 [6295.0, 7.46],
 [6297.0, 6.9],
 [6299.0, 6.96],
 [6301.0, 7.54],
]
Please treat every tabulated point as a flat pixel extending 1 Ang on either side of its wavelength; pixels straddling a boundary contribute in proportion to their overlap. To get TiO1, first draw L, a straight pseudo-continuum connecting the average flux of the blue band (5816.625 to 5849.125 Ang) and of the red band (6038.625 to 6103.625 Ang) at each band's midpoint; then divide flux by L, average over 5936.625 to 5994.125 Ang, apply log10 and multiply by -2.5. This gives 0.11 mag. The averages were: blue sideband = 8.02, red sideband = 8.54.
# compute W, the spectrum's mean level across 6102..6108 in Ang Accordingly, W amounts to 7.92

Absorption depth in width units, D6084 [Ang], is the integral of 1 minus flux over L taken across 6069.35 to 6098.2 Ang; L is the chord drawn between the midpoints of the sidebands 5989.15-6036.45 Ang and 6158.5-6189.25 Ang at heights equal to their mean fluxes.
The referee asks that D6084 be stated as -4.7 Ang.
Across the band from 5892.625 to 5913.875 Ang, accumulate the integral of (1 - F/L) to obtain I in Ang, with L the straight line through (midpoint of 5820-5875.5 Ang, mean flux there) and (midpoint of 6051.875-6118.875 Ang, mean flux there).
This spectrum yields 6.2 Ang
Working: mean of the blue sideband 7.66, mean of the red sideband 8.58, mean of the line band 5.59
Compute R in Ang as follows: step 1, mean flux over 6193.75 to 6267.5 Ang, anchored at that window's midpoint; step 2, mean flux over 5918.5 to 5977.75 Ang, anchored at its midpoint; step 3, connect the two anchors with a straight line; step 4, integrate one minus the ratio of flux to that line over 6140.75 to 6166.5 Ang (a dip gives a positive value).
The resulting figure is -4.0 Ang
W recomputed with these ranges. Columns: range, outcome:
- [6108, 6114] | 8.88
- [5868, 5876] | 7.21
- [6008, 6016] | 7.97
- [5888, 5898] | 3.17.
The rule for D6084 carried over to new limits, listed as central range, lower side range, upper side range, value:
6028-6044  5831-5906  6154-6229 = -3.9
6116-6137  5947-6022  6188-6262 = -3.5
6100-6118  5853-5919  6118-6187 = -2.5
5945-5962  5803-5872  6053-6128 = 1.9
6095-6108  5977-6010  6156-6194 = -1.9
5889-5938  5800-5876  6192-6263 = 9.1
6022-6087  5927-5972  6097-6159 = -4.4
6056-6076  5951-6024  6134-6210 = -2.8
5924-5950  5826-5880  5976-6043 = 1.6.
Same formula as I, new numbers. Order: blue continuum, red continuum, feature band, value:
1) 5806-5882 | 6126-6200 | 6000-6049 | -3.3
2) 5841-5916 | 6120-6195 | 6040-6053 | -2.7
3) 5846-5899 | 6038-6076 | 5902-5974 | -1.7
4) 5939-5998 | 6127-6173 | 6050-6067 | -1.5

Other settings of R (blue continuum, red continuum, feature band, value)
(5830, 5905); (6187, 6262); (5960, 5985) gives -3.56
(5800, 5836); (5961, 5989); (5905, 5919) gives 1.67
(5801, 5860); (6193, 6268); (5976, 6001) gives -1.30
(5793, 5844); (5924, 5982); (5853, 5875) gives 1.99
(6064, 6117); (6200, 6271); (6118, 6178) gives 0.49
